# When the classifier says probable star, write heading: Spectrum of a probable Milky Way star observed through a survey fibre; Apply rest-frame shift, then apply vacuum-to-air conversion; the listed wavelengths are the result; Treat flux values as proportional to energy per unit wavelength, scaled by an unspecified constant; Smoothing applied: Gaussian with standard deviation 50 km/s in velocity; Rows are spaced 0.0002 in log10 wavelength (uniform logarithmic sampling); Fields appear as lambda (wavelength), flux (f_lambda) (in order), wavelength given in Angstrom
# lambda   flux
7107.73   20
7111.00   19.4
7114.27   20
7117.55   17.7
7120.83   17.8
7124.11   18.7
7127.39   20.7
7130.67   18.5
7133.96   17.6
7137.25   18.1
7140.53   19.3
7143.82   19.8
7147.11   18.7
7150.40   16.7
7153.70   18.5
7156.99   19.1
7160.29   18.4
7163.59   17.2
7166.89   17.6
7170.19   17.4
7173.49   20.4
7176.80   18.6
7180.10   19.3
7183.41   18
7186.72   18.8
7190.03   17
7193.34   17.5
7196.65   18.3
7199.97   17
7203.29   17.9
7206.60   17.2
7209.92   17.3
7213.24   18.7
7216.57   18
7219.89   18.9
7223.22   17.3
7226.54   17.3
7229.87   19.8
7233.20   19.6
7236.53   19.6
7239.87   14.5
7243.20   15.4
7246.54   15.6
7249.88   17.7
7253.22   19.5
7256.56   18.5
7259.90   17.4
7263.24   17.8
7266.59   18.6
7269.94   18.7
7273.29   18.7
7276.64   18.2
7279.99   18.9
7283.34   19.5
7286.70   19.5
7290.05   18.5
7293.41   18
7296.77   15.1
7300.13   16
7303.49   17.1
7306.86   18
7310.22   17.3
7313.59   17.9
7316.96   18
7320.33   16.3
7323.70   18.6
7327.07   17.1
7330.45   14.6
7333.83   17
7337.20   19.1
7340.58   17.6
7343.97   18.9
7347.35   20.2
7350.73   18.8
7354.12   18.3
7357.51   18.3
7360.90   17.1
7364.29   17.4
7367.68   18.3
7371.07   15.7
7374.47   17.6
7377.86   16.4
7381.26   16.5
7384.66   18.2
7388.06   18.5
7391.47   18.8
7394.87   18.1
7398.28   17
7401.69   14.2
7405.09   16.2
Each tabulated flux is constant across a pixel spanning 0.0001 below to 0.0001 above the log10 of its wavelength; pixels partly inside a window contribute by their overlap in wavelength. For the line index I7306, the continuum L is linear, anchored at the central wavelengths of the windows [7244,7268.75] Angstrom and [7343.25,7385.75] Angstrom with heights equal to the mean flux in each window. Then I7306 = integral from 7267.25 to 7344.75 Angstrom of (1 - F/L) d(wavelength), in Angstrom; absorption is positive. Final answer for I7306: 0.1 Angstrom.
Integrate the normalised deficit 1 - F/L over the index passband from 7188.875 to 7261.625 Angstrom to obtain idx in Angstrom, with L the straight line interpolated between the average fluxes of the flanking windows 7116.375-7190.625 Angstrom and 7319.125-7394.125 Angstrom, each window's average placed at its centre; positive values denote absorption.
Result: 1.8 Angstrom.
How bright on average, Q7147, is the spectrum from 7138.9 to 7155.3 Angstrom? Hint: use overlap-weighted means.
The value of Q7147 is 18.6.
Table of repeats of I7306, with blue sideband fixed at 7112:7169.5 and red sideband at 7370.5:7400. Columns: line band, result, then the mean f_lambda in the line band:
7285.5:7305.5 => 0.6 Angstrom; 17.3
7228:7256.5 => 0.5 Angstrom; 17.7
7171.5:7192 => -0.4 Angstrom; 18.6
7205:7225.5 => 0.3 Angstrom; 17.9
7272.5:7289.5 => -1.0 Angstrom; 19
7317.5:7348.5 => 0.0 Angstrom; 17.7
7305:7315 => 0.0 Angstrom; 17.7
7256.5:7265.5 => 0.1 Angstrom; 17.8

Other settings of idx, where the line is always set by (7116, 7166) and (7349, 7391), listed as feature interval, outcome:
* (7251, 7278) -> -0.6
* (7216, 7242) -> 0.1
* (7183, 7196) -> 0.3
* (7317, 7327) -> 0.2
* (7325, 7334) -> 0.8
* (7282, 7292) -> -0.7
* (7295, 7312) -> 1.1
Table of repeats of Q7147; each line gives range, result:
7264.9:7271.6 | 18.6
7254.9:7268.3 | 18.1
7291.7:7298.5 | 16.6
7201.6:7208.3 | 17.6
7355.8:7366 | 17.6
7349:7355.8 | 18.6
